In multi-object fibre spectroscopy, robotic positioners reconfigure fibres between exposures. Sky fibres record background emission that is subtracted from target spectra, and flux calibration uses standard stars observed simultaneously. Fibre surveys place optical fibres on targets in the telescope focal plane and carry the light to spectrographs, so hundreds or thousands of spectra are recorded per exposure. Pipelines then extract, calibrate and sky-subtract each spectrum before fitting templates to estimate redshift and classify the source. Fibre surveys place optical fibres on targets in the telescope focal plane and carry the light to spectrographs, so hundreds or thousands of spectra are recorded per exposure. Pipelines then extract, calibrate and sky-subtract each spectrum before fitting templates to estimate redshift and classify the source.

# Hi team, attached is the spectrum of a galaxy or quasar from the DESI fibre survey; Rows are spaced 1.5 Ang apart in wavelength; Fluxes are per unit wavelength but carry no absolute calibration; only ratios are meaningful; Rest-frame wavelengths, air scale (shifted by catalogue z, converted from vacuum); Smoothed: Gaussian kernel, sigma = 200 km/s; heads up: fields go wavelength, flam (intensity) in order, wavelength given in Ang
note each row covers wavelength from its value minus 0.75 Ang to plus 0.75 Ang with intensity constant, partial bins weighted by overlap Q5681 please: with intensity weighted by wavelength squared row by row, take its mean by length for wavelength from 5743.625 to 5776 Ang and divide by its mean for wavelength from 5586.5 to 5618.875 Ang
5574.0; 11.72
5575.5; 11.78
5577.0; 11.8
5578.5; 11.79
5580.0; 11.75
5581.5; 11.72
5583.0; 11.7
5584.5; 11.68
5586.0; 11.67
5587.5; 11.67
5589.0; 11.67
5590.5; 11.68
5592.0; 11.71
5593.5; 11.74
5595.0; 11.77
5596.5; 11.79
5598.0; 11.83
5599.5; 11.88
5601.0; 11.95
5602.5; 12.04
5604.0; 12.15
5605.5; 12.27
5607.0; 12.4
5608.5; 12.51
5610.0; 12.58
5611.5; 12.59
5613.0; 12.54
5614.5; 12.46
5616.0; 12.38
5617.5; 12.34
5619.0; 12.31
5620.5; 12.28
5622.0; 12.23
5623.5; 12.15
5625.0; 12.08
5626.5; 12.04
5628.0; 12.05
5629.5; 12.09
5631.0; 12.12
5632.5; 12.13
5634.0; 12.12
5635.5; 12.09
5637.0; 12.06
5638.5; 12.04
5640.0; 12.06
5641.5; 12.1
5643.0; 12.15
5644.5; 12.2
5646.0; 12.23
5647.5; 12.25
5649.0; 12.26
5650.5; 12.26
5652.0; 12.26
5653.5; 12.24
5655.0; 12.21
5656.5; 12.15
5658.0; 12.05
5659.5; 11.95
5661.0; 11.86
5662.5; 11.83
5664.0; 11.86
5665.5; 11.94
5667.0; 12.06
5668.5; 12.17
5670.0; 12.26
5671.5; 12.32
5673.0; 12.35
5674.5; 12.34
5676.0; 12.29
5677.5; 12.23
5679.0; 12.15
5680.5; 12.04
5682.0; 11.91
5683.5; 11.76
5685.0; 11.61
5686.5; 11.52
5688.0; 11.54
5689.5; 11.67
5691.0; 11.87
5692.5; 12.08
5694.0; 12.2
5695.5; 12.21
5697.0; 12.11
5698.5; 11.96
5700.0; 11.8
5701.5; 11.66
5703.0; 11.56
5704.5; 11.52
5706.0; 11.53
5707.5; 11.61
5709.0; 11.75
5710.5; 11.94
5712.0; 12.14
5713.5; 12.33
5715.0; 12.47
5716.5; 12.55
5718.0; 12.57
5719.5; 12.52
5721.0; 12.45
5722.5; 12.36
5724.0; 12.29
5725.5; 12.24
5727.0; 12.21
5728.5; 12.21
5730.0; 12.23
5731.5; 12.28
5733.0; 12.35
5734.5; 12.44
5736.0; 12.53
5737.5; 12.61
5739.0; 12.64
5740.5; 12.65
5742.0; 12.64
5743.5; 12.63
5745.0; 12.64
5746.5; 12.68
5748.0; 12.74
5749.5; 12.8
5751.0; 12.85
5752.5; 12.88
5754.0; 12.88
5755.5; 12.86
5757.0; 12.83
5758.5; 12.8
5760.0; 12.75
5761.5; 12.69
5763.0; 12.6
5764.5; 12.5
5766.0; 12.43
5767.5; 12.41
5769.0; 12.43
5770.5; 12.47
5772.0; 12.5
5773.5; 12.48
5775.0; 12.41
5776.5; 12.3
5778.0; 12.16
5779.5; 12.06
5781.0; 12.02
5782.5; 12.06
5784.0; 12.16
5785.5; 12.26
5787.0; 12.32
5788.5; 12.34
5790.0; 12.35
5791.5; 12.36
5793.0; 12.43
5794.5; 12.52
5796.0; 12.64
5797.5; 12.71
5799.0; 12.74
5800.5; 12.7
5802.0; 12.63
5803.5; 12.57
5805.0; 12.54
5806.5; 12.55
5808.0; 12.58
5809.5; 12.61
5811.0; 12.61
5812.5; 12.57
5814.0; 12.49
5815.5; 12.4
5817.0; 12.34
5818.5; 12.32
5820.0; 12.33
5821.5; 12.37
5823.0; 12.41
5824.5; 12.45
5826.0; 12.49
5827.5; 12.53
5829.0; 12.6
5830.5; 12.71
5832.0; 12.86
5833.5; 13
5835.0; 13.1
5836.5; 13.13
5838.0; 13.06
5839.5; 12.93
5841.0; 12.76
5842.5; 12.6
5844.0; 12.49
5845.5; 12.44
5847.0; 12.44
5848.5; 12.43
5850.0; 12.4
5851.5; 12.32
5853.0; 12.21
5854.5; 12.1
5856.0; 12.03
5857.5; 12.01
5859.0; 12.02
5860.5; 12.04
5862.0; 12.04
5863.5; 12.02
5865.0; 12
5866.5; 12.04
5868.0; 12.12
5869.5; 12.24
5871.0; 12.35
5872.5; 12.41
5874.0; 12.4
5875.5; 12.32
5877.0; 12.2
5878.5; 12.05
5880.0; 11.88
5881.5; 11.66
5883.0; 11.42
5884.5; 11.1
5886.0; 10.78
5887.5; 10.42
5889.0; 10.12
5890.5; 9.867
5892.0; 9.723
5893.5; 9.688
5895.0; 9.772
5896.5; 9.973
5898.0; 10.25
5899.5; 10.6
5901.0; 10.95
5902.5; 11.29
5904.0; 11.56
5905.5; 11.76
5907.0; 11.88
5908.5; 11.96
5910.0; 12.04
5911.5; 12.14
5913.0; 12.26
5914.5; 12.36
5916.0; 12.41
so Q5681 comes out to 1.10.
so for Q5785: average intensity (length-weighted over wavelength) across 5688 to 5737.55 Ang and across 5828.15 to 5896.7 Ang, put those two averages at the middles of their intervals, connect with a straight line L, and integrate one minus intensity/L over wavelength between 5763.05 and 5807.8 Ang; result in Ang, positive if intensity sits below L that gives -1.46 Ang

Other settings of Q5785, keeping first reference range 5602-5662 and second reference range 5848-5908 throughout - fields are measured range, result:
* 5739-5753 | -1.0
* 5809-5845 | -3.0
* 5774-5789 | -0.5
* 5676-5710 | 0.5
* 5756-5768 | -0.8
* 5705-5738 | -0.8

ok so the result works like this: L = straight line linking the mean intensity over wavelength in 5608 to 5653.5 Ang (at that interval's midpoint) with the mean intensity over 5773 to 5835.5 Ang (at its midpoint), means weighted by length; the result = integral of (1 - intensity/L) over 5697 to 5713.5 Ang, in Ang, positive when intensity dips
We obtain 0.7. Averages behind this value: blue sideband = 12.2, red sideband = 12.5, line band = 11.8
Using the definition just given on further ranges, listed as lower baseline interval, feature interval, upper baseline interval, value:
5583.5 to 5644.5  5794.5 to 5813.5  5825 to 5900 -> -1.1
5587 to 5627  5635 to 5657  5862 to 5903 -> -0.3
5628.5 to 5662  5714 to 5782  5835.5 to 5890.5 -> -2.3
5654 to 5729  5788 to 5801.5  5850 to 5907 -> -0.9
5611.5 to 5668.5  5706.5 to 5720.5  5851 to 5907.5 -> -0.3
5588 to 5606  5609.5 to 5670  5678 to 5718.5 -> -1.4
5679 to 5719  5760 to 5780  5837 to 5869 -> -0.5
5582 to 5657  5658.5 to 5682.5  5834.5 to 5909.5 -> -0.1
